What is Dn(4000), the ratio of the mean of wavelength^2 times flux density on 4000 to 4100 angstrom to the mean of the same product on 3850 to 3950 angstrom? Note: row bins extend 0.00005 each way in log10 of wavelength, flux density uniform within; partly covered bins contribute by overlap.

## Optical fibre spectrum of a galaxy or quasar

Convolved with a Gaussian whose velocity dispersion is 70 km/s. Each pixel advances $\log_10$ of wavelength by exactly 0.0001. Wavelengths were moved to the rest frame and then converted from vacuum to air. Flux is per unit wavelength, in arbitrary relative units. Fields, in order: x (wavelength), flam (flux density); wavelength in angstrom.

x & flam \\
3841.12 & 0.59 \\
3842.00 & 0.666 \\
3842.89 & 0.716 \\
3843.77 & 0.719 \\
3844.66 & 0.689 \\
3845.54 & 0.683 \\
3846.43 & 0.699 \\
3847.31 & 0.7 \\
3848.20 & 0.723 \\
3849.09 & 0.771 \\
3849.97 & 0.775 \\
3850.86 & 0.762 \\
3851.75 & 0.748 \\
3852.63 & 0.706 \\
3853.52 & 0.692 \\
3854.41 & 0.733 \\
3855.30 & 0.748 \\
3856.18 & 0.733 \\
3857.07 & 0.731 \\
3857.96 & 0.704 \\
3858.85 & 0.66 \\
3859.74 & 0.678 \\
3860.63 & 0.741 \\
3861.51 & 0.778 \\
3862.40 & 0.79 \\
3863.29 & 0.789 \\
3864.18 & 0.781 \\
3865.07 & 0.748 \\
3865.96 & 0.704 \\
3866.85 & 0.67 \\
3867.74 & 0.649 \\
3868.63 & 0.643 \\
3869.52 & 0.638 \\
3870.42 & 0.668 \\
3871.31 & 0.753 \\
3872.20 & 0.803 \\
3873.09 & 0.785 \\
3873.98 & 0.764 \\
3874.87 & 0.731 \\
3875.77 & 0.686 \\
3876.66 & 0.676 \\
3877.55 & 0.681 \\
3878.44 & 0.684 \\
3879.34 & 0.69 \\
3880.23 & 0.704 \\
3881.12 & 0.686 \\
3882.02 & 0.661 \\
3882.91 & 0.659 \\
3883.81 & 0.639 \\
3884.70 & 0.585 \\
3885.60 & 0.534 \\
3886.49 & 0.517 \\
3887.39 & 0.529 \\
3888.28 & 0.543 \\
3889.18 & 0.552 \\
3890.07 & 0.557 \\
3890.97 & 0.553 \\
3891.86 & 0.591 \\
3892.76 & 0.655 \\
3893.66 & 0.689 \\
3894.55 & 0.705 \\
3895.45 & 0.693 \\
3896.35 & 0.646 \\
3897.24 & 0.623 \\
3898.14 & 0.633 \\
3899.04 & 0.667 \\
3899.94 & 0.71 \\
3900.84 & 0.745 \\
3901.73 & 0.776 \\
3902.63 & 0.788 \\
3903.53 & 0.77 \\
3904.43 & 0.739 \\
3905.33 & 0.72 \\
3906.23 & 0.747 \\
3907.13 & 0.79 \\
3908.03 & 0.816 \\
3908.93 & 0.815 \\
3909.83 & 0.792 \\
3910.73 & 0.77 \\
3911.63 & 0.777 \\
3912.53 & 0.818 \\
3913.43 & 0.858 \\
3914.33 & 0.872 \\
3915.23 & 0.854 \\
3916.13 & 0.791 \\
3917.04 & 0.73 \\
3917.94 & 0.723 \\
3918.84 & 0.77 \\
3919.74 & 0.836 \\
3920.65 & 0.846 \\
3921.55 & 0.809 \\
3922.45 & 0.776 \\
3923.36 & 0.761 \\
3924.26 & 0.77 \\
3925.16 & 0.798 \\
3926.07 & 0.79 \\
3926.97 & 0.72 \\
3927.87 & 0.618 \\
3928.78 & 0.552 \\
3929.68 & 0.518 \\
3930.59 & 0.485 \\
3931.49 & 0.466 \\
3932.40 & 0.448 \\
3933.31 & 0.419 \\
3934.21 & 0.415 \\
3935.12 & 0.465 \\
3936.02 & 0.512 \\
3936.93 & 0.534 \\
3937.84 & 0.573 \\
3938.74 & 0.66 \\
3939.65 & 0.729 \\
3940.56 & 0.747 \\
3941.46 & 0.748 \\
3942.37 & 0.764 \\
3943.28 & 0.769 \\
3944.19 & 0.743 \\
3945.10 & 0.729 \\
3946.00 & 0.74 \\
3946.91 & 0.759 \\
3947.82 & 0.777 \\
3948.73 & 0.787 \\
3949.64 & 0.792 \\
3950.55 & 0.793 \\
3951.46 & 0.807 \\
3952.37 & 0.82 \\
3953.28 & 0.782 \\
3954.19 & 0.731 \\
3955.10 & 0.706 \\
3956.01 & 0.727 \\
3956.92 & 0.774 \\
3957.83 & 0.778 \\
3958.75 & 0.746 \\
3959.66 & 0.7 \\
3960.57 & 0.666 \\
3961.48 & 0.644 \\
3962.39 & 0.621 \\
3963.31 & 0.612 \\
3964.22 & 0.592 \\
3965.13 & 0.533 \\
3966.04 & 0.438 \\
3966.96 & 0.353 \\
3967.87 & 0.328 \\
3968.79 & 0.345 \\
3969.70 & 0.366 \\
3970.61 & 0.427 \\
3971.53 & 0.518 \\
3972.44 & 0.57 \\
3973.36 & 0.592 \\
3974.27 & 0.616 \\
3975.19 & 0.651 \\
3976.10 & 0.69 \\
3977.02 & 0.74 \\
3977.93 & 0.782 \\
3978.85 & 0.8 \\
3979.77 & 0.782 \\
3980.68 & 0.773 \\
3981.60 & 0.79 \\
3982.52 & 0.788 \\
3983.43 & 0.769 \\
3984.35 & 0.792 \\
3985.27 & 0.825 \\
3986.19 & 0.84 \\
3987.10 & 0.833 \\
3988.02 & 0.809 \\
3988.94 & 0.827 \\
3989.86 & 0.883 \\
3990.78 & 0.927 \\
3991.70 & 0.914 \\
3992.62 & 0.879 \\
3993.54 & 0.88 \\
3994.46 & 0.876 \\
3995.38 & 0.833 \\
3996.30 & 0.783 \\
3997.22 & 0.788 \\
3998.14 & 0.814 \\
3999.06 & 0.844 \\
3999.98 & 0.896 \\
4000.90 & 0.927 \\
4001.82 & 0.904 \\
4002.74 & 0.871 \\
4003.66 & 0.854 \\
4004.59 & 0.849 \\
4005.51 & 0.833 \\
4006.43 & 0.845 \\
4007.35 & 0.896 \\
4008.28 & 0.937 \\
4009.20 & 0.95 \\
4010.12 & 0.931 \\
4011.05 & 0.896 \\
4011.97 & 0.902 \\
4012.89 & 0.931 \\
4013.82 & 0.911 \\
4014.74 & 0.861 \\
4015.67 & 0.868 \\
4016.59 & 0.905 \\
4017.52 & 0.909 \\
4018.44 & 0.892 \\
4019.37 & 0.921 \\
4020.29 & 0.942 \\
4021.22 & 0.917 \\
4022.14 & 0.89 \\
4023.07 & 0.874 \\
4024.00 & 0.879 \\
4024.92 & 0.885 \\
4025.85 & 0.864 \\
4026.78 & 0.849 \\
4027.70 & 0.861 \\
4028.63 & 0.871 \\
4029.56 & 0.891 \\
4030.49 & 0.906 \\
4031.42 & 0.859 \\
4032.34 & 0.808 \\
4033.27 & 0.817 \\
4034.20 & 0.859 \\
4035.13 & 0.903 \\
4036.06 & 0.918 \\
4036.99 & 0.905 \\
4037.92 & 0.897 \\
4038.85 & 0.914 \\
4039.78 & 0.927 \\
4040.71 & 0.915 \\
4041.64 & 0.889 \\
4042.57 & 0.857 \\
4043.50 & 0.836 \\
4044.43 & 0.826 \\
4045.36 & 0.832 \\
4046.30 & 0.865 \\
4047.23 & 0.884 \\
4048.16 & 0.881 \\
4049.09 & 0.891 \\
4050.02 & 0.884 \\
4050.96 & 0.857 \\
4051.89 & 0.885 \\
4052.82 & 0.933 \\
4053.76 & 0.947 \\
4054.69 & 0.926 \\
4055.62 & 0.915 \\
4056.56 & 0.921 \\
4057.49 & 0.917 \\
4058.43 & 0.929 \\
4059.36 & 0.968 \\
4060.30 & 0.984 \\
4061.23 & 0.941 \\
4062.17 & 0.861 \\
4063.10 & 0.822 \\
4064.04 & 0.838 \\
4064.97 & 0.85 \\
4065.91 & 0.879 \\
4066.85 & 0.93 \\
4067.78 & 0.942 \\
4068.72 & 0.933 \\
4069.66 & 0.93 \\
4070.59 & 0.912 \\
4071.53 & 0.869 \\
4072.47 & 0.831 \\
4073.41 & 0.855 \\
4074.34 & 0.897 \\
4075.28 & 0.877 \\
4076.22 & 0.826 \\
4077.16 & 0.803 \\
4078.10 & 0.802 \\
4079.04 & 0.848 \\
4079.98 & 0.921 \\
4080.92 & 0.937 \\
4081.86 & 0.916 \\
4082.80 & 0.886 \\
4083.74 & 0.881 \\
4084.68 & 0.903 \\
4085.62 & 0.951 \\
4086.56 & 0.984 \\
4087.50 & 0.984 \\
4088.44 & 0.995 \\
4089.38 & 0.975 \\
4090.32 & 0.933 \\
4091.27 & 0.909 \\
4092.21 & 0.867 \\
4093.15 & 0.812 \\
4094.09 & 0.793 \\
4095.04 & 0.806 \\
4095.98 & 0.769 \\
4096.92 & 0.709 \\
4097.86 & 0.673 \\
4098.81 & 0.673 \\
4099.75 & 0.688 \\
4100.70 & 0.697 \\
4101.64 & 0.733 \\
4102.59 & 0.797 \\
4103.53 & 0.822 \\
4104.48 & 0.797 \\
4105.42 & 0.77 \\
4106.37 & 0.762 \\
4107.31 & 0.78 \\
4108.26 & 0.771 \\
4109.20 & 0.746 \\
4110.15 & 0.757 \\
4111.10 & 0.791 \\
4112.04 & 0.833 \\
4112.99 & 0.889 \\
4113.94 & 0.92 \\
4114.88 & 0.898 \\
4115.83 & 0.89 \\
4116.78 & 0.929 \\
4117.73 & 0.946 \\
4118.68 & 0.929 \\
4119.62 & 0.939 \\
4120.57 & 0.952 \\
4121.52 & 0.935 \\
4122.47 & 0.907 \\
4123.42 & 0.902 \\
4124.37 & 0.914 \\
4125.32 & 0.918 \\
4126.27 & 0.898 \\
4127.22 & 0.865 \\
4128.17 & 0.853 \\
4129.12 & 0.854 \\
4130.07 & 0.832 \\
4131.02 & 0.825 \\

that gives 1.4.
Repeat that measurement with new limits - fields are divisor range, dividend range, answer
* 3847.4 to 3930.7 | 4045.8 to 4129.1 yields 1.35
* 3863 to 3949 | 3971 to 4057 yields 1.30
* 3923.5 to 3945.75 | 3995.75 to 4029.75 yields 1.46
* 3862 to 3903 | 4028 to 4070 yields 1.44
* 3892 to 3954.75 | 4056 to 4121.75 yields 1.31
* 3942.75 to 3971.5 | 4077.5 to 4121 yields 1.39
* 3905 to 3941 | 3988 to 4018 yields 1.31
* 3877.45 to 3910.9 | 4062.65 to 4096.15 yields 1.44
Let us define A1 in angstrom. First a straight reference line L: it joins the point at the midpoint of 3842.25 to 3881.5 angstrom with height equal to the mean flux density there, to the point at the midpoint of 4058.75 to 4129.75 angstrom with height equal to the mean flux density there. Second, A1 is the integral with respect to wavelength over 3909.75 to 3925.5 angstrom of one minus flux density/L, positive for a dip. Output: -0.9 angstrom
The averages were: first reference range 0.718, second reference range 0.864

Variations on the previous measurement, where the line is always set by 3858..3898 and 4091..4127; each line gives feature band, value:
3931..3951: 1.73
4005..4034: -4.49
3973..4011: -3.89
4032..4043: -1.47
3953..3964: 0.34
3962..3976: 4.30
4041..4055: -1.63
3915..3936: 1.20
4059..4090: -3.66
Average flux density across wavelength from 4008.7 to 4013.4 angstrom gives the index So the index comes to 0.922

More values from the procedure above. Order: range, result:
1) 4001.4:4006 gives 0.862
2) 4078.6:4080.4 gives 0.884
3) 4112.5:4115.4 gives 0.902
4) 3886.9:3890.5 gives 0.545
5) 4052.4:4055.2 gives 0.935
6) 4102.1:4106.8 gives 0.789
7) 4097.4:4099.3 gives 0.672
